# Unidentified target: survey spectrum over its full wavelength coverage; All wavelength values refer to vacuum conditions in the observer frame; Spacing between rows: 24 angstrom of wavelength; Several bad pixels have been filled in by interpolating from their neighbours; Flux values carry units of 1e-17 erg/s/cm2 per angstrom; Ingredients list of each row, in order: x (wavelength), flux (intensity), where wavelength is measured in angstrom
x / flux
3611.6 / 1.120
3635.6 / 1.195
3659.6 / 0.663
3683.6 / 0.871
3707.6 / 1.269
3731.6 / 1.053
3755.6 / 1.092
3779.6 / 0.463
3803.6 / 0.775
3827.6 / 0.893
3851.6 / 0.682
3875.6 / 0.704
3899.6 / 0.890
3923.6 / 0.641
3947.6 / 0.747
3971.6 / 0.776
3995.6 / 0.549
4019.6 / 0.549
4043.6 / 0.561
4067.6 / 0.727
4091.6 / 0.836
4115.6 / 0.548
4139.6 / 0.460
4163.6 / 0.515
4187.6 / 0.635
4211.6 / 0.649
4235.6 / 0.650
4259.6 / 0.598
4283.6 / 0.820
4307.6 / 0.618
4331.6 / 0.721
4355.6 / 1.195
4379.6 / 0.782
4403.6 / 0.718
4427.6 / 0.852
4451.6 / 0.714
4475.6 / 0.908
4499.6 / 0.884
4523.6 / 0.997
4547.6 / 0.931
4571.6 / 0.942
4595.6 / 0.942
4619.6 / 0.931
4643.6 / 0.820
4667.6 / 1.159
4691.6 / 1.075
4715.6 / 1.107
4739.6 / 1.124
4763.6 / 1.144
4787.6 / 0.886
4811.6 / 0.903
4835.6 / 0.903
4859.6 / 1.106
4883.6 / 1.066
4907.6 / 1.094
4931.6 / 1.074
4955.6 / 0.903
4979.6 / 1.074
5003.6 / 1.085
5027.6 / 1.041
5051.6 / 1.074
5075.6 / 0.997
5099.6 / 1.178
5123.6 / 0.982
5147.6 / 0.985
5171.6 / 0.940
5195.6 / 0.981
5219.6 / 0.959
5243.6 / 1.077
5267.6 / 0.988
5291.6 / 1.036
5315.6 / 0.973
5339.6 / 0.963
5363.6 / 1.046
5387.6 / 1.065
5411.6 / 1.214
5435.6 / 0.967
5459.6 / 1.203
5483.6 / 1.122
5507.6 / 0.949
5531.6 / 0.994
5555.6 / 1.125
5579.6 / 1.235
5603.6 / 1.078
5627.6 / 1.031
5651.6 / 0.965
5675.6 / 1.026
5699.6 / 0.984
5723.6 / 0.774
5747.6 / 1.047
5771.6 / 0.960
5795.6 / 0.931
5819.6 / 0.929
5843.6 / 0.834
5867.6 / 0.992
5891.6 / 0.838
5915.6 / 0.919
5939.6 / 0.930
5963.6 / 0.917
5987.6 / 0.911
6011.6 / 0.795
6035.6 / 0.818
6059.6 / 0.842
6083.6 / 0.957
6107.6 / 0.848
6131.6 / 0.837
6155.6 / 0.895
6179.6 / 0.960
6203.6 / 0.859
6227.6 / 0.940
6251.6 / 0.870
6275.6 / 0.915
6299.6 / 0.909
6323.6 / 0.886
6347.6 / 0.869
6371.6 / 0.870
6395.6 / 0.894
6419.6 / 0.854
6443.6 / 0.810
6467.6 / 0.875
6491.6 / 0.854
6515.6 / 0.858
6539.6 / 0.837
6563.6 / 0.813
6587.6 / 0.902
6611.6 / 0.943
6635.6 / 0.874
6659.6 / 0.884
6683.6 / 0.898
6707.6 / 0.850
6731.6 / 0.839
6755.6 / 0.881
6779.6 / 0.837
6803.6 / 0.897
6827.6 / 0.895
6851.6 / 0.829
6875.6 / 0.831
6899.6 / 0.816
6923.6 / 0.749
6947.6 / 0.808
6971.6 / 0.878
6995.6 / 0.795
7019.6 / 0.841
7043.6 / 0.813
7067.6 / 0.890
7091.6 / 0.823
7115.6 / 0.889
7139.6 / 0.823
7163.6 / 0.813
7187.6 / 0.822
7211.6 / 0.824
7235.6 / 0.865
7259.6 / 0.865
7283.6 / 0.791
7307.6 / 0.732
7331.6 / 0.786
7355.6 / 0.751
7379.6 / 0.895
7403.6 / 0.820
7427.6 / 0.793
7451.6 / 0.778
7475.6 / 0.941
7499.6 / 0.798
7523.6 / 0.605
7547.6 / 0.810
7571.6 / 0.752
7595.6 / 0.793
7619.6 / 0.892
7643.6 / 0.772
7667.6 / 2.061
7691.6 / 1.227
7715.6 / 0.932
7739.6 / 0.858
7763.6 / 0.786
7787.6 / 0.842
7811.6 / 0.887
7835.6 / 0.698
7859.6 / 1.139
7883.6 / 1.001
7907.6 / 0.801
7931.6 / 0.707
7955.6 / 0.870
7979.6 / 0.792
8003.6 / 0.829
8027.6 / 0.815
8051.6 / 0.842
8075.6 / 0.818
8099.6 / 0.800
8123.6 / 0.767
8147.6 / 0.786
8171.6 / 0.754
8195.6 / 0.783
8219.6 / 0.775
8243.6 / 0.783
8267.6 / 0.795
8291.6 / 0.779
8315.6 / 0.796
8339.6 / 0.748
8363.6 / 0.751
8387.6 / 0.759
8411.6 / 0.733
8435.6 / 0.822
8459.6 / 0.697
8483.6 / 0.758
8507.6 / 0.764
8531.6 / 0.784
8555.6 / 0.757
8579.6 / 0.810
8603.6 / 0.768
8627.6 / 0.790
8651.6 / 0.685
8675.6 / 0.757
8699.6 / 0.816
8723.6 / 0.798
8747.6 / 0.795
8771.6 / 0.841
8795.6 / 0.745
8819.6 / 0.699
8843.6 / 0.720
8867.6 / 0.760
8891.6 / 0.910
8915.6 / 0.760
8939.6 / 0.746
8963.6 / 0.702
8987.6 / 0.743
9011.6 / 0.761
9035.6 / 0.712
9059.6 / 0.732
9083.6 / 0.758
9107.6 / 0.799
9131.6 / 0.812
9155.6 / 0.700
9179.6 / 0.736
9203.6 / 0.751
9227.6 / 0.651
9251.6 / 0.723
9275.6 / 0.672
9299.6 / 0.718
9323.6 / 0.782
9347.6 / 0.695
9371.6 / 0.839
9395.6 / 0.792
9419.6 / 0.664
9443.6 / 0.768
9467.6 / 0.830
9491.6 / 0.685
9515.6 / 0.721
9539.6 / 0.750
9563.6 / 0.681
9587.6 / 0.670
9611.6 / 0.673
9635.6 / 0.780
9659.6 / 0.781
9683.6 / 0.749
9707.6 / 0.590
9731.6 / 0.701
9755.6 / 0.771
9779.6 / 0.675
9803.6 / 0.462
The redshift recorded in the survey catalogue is 0.17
